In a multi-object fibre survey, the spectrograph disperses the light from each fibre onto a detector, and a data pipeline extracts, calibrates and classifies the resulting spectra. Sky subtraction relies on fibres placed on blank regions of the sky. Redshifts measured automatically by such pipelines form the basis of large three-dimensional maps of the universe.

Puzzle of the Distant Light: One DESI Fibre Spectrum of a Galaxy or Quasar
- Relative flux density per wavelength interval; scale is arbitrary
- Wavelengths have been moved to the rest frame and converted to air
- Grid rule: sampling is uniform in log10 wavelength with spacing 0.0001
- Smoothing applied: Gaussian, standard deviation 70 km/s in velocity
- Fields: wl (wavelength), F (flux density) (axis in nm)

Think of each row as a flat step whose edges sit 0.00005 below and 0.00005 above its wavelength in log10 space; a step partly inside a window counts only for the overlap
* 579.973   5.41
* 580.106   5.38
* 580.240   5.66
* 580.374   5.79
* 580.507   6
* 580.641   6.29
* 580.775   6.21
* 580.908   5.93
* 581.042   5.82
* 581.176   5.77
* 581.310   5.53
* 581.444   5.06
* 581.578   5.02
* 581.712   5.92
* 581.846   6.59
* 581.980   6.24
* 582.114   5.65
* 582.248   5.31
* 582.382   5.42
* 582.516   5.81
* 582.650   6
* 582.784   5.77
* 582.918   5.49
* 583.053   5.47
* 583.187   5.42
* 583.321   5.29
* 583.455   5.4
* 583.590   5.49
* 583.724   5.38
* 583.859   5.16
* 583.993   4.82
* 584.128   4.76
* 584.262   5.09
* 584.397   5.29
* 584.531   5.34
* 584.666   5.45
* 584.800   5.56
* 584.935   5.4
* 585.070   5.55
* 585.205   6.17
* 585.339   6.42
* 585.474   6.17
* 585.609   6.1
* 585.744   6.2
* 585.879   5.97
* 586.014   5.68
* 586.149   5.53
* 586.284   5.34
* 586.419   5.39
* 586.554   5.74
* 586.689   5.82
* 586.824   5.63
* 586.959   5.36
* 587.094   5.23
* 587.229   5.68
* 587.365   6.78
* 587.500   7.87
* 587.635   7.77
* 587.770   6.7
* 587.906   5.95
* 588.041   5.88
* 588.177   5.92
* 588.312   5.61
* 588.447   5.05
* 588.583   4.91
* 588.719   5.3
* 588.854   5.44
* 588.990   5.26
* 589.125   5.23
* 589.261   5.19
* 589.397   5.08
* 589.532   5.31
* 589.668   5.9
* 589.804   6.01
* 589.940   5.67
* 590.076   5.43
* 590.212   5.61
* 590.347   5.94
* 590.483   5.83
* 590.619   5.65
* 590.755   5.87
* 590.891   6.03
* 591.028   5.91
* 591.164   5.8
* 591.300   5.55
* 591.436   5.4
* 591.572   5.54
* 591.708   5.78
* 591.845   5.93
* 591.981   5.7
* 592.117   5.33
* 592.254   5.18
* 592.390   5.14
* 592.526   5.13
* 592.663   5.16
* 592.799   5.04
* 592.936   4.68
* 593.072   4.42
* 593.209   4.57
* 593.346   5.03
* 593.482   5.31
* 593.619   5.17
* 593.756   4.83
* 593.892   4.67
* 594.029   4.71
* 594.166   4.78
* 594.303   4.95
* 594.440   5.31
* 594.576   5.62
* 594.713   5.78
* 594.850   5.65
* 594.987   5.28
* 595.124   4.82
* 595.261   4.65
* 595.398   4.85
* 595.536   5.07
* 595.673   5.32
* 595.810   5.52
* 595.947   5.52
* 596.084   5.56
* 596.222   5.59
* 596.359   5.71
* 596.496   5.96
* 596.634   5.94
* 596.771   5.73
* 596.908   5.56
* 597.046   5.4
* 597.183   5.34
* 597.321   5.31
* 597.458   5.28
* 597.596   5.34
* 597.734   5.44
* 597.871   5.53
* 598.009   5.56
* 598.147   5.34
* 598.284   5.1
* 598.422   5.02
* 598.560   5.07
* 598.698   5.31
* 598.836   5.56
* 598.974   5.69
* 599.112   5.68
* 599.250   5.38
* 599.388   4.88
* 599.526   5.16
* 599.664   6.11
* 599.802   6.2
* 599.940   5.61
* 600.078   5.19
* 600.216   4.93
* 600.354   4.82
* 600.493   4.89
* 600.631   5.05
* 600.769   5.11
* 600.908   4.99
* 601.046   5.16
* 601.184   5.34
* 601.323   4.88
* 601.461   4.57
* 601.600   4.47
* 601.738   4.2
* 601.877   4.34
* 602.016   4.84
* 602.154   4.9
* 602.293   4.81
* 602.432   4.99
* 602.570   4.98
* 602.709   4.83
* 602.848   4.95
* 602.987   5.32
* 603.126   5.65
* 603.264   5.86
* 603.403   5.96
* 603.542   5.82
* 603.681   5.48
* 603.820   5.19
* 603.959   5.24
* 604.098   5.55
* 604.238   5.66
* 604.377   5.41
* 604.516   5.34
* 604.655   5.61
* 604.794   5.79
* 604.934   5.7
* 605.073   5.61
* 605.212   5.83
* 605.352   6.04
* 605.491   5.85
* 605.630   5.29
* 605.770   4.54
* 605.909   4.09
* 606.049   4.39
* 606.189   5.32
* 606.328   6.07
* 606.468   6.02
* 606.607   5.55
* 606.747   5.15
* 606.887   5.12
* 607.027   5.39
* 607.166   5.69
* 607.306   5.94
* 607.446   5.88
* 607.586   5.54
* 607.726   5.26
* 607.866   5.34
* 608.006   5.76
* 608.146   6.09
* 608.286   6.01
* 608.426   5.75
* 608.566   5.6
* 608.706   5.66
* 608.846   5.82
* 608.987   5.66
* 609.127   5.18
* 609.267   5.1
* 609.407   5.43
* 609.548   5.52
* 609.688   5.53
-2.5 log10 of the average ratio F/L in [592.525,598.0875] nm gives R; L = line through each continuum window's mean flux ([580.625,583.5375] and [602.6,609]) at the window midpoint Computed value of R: 0.07 mag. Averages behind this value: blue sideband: 5.69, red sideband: 5.51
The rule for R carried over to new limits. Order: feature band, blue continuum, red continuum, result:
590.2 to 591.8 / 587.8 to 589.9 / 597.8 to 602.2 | -0.06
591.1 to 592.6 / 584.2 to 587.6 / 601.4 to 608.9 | 0.03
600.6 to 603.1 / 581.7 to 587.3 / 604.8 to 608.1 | 0.13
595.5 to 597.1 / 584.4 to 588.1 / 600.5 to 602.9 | -0.07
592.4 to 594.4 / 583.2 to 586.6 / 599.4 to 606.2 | 0.10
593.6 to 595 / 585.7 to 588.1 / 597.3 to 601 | 0.09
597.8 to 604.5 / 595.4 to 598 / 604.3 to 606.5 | 0.05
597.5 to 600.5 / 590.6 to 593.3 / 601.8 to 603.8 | -0.02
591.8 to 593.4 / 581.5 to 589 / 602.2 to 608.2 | 0.10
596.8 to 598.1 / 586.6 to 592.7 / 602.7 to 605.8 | 0.04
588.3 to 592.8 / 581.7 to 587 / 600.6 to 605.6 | 0.00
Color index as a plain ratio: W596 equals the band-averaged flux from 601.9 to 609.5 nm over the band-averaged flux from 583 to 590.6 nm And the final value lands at 0.96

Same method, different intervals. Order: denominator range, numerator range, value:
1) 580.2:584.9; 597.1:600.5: 0.96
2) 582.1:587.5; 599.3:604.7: 0.92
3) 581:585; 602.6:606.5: 0.99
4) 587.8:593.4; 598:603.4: 0.94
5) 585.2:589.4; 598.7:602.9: 0.87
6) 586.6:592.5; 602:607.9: 0.94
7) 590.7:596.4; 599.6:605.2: 0.99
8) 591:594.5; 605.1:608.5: 1.06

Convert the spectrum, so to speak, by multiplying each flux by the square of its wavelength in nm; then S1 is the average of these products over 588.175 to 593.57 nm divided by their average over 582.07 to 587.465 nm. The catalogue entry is 0.99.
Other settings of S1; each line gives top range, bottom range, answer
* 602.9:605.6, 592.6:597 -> 1.11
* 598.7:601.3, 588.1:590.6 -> 1.00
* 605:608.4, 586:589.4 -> 1.02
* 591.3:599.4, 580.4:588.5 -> 0.96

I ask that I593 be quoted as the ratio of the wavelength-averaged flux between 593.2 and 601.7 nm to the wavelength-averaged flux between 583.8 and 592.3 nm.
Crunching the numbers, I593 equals 0.93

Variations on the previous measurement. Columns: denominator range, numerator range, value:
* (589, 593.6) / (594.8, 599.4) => 0.99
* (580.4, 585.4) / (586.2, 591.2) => 1.03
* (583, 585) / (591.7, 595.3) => 0.97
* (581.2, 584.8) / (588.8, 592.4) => 1.02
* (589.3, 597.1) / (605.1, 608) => 1.01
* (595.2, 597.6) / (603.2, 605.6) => 1.04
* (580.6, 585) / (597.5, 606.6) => 0.95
